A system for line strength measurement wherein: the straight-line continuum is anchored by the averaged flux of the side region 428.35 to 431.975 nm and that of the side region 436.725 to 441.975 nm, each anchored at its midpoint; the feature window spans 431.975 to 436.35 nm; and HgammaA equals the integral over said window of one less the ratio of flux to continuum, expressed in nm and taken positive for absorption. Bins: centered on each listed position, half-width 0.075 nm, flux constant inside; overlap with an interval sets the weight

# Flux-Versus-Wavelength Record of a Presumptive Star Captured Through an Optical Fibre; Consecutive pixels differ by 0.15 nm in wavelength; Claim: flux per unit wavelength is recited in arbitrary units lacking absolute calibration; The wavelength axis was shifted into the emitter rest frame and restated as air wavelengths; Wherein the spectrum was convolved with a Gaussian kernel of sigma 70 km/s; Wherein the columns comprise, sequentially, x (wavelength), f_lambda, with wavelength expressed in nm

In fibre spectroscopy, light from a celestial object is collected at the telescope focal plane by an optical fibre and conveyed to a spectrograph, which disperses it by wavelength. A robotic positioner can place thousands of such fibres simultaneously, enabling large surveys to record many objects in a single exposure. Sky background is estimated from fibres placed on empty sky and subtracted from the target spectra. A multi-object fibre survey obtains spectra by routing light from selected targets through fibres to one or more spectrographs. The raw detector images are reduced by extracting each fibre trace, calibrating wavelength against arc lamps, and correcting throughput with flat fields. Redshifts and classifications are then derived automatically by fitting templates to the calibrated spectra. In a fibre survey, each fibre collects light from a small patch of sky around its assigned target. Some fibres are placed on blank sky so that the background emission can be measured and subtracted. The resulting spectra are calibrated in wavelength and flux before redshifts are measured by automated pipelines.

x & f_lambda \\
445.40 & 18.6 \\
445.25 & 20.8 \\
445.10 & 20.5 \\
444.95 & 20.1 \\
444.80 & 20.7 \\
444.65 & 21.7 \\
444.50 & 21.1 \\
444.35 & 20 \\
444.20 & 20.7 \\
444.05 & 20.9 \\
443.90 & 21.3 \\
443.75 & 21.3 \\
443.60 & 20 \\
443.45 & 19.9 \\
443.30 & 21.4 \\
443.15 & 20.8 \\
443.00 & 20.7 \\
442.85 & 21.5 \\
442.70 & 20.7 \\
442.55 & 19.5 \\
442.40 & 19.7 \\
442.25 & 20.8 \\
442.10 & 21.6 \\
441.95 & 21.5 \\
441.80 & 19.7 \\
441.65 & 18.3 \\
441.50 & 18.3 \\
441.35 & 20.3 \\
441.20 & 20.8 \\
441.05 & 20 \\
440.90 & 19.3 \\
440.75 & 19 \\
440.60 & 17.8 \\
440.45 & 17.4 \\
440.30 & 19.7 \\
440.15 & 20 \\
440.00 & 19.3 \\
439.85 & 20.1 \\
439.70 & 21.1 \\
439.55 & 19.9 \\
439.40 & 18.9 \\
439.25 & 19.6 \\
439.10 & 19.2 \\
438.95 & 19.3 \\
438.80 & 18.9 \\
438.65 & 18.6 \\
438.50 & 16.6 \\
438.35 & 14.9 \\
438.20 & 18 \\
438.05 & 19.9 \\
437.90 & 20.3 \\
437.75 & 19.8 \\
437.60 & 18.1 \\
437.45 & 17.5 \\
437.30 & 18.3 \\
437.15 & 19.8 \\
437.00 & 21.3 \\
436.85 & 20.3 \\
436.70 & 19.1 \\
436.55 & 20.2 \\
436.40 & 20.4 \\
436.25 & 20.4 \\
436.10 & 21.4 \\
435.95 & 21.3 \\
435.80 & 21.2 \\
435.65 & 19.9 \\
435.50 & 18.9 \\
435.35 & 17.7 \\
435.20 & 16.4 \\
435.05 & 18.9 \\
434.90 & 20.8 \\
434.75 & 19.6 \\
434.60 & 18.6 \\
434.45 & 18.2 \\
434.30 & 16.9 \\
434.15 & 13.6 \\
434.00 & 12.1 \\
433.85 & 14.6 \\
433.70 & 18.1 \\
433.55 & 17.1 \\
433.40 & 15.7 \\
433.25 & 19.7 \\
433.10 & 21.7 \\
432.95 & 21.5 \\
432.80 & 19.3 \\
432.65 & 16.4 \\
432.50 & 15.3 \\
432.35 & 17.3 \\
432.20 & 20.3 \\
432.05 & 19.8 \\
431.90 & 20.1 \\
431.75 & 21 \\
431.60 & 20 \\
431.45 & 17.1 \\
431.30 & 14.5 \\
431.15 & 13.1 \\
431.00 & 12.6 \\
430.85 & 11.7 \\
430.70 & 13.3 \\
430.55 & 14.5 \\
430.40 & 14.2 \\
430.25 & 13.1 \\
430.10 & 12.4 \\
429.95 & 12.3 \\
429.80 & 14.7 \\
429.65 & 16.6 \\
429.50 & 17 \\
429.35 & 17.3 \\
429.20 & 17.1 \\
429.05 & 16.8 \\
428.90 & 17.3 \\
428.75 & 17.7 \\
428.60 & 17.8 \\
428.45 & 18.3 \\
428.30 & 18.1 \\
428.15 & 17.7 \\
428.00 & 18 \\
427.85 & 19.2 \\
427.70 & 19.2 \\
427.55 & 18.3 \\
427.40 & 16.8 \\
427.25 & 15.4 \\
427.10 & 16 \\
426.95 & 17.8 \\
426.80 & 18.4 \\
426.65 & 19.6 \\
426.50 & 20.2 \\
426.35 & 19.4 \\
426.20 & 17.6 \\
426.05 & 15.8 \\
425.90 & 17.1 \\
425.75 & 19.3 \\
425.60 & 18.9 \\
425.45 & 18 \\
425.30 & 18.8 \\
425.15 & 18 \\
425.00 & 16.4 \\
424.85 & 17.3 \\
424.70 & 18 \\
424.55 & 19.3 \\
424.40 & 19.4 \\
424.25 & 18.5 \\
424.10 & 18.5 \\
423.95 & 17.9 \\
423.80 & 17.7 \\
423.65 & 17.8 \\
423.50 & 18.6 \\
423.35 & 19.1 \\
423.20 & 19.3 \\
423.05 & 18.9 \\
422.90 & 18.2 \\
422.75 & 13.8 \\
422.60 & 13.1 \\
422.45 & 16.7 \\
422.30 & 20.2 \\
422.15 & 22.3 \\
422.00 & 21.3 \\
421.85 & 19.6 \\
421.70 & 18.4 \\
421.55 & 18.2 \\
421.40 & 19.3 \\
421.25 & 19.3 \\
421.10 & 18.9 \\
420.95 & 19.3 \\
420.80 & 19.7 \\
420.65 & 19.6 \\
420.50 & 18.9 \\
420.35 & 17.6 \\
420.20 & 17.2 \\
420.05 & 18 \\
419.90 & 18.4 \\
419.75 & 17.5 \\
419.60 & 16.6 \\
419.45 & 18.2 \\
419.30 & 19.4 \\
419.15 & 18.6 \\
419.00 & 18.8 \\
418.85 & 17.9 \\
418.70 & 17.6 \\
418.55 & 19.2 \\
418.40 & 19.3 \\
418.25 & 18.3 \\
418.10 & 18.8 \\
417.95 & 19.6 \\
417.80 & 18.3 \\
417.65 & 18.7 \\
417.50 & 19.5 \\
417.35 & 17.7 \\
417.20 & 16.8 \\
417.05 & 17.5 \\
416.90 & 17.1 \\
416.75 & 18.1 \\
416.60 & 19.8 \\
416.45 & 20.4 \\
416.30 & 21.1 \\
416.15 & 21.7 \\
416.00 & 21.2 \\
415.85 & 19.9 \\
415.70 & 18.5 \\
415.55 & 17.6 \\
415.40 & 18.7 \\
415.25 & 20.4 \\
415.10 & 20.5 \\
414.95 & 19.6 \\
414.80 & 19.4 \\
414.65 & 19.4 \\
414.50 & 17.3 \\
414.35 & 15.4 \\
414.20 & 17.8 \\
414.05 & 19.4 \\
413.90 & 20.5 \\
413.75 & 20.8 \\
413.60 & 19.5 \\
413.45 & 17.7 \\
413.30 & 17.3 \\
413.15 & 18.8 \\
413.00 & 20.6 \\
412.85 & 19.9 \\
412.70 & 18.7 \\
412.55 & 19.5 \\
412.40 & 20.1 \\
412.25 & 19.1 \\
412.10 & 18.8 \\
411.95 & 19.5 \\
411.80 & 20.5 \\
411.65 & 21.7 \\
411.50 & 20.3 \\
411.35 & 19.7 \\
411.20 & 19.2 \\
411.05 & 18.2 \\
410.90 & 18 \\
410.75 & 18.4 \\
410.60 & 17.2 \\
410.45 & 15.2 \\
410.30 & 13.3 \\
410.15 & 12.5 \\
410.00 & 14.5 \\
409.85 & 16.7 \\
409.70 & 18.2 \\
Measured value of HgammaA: -0.27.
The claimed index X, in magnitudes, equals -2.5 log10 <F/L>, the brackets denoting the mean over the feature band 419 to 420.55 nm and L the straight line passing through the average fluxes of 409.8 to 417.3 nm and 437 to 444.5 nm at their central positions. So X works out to 0.05 mag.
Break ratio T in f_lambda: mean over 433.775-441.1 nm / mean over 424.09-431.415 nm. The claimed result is 1.1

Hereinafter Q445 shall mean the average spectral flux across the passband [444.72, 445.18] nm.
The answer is 20.5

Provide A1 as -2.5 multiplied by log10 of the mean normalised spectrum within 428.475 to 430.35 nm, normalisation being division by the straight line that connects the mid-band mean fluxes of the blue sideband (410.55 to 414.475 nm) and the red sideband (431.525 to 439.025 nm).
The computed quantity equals 0.18 mag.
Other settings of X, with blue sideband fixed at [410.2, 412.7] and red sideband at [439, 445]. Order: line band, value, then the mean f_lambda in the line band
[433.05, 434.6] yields 0.175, 16.8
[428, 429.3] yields 0.108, 17.6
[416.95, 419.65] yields 0.033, 18.4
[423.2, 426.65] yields 0.056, 18.3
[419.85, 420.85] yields 0.034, 18.5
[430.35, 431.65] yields 0.329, 14.5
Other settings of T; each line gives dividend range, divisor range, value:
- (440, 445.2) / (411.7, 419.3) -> 1.06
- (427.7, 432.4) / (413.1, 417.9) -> 0.87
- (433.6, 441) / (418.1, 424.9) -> 1.02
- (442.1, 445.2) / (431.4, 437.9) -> 1.10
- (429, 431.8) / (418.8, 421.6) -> 0.82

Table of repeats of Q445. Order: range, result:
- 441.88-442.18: 21.5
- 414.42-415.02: 18.9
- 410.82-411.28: 18.5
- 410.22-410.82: 16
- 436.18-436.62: 20.3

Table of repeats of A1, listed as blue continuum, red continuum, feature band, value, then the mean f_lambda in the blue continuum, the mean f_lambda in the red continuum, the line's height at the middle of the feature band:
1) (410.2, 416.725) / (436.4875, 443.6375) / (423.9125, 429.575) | 0.08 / 19.1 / 19.5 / 19.3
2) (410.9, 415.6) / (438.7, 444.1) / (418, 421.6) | 0.05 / 19.2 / 19.9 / 19.4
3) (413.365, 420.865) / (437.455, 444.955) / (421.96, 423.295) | 0.05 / 18.8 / 19.8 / 19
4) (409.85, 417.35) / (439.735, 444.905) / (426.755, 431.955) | 0.19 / 18.7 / 20.2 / 19.5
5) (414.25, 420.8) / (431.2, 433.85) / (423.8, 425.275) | 0.02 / 18.7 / 18.4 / 18.5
